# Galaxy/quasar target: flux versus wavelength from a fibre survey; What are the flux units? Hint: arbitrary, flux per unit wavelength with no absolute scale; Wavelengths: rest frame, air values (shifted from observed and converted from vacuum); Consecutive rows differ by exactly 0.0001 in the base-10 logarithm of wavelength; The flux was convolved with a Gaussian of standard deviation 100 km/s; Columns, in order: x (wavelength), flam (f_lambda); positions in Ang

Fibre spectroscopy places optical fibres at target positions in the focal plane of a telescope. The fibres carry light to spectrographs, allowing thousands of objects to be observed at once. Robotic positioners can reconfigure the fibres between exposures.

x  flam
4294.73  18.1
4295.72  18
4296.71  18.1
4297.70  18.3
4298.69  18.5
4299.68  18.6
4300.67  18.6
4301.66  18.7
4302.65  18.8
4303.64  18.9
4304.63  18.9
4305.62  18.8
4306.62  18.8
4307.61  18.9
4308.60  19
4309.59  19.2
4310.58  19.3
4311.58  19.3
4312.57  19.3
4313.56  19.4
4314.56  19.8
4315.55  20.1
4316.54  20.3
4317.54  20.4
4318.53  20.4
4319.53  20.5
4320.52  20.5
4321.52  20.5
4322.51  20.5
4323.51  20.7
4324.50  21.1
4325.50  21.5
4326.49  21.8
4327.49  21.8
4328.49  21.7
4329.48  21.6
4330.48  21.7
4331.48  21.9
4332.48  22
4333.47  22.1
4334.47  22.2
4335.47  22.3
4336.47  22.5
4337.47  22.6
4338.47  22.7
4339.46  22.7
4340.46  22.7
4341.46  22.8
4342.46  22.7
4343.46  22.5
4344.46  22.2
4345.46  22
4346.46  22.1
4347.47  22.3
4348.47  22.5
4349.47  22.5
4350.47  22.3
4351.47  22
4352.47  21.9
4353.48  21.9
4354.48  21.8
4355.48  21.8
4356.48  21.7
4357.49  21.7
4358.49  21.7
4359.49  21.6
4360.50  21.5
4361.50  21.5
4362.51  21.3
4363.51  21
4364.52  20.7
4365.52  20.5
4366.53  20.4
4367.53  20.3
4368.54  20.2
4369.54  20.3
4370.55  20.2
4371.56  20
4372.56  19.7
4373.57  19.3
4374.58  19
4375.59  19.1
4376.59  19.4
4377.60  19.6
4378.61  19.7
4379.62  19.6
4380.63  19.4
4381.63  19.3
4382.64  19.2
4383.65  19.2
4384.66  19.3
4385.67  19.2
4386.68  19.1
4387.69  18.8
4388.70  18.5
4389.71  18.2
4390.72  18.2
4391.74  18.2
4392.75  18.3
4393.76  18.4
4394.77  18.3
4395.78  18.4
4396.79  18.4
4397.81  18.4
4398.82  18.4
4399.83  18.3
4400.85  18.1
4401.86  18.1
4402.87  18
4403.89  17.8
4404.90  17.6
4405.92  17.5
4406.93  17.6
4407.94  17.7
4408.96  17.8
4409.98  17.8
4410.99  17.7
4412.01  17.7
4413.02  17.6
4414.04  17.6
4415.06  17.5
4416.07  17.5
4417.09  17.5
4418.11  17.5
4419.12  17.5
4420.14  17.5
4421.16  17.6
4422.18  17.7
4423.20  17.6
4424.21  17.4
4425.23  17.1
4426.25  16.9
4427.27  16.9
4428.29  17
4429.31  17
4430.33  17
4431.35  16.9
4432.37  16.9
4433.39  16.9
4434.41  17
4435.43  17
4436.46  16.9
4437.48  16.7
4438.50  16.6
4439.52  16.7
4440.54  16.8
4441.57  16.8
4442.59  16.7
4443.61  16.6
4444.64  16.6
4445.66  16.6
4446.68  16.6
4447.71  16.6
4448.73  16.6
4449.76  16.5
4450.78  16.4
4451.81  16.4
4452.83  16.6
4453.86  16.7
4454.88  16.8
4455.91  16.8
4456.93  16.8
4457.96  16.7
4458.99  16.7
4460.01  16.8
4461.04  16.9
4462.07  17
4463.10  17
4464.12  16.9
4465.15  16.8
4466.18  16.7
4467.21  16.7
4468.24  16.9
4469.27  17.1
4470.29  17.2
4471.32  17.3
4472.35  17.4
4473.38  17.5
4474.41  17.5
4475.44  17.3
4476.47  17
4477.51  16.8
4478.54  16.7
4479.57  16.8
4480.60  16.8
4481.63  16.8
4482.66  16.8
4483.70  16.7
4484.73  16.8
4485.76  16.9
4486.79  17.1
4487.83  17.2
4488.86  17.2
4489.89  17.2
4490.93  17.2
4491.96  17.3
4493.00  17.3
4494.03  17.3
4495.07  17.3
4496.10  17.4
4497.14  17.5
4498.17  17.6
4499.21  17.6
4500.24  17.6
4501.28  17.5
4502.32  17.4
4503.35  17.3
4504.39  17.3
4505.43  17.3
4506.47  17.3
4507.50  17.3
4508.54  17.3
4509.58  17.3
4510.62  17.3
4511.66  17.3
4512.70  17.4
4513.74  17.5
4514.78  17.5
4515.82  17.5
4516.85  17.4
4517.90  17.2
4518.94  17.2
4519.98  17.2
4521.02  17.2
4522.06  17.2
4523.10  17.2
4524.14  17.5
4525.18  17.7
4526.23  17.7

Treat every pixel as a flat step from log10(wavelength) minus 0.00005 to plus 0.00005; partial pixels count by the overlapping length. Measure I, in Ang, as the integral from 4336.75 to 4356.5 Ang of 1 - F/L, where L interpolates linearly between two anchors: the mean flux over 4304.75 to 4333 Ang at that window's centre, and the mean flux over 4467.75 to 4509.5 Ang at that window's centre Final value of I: -2.4 Ang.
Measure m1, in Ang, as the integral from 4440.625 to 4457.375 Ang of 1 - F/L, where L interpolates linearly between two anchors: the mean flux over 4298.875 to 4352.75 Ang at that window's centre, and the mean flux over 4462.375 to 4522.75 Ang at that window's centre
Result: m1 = 1.4 Ang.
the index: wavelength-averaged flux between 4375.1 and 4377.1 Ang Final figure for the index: 19.3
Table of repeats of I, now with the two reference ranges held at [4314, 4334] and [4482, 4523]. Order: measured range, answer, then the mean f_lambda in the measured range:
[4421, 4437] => 1.47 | 17.1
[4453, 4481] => 1.67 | 16.9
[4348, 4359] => -0.84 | 22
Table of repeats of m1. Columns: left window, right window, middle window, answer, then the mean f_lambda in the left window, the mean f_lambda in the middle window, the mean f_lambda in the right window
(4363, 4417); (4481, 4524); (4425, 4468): 2.97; 18.8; 16.8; 17.3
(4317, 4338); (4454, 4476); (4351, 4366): -0.79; 21.4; 21.5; 17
